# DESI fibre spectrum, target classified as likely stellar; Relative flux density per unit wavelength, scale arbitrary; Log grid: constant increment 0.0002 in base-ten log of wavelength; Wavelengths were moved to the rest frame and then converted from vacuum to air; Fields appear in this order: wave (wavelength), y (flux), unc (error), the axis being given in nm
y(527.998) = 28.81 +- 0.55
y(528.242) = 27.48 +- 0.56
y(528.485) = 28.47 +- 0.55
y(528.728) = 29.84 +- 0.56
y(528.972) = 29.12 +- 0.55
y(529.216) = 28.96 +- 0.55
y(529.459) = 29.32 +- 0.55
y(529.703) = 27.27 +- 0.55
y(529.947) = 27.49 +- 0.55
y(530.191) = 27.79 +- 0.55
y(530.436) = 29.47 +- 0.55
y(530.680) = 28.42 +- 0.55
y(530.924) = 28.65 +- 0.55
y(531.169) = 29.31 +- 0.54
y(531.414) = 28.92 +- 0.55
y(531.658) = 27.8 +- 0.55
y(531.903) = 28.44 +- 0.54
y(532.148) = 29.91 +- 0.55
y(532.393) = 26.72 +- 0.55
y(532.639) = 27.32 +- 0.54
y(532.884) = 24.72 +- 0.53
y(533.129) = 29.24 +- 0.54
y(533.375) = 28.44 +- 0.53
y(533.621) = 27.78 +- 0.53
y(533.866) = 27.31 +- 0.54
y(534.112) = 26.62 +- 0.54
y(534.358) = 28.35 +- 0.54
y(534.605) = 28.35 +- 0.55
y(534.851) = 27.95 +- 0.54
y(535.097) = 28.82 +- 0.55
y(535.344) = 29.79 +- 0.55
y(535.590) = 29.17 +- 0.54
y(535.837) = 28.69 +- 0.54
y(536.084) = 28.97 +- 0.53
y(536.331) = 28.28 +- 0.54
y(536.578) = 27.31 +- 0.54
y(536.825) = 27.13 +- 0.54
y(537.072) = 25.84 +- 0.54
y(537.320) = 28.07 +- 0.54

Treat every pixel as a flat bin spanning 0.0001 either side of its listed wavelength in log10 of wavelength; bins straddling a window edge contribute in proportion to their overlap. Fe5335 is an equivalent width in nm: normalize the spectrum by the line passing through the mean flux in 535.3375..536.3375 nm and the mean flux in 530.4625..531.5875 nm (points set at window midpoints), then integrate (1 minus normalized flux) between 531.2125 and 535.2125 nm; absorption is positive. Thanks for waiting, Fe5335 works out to 0.133 nm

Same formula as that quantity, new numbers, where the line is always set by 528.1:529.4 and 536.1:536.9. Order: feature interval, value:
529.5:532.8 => 0.03 nm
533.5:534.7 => 0.02 nm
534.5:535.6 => -0.03 nm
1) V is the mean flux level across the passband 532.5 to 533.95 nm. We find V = 27.5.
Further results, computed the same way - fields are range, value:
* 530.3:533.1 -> 28.2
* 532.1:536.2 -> 28.1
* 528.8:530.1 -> 28.5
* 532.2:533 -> 26.6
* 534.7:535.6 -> 28.9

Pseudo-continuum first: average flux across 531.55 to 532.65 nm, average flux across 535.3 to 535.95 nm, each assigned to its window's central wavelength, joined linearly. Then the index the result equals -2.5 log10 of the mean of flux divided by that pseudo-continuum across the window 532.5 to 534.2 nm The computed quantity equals 0.04 mag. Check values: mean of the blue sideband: 28.1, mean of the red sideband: 29.2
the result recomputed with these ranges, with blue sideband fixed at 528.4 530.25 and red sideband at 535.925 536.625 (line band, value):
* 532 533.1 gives 0.041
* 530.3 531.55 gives -0.016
